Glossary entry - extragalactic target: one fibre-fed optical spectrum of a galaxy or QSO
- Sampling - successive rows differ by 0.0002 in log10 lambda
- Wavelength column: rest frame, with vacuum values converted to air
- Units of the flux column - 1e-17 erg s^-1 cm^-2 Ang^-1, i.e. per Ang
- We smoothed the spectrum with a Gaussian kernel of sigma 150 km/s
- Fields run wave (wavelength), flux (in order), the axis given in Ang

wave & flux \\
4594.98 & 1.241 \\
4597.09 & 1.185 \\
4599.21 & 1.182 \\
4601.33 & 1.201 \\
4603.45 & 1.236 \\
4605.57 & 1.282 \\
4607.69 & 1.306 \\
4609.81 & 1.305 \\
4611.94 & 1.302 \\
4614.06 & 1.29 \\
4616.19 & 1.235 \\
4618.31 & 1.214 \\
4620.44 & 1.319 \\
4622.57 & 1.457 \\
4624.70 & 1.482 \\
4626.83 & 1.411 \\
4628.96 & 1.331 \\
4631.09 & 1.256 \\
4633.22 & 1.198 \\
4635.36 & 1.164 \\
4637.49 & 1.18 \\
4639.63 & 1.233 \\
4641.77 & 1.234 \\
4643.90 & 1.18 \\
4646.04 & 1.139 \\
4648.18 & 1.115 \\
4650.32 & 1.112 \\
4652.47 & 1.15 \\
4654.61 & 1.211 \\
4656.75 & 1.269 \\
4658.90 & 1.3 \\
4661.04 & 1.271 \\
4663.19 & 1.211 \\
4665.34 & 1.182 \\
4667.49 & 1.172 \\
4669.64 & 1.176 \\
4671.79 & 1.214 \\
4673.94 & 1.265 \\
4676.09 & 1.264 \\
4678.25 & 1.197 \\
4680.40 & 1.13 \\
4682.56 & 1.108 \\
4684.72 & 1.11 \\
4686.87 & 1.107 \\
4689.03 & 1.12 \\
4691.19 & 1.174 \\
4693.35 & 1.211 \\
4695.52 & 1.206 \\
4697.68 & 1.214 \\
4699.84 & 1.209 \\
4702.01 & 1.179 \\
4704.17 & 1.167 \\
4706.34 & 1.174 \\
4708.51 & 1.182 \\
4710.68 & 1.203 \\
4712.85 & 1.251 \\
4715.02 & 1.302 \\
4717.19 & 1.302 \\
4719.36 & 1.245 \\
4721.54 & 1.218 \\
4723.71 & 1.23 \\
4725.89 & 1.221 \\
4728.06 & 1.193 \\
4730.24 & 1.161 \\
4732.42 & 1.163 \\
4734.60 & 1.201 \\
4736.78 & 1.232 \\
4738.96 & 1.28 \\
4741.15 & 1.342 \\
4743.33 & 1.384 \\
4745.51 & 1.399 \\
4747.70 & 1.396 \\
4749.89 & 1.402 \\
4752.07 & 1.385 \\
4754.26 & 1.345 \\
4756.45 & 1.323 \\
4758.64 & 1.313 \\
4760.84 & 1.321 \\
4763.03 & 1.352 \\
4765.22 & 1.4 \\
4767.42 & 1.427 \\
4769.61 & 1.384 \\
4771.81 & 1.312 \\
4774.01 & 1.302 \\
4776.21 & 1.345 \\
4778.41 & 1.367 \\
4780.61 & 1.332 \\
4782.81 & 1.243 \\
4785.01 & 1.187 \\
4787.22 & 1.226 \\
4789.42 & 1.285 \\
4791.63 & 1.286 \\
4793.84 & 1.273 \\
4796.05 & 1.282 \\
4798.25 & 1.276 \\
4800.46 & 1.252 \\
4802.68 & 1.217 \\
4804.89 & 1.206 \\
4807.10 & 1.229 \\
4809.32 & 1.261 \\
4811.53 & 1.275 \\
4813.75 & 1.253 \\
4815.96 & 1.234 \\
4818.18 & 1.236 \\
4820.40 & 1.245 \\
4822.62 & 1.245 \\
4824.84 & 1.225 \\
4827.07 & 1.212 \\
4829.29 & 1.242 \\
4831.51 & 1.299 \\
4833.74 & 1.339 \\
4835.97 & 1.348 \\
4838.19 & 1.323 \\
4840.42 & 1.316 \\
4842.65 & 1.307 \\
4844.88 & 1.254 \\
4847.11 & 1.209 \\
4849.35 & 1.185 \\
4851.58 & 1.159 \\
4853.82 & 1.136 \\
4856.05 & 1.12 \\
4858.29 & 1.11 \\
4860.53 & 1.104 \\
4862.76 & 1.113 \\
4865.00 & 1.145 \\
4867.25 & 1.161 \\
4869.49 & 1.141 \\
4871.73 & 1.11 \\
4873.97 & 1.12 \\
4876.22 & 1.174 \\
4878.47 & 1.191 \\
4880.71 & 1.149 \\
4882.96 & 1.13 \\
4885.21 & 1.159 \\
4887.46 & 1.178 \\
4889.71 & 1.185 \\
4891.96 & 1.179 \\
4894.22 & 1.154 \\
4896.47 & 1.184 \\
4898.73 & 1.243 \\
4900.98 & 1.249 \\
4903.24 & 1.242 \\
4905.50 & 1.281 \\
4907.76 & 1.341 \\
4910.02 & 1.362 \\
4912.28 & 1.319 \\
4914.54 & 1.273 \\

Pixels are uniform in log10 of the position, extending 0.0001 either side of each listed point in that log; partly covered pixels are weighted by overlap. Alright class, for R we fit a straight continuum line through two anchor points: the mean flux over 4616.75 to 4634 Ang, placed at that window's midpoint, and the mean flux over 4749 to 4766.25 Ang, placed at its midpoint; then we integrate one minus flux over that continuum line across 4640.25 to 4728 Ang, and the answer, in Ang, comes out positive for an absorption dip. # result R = 9.5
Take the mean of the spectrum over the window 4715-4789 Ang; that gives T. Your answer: 1.3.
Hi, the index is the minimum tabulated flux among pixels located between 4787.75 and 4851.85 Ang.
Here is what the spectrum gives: 1.159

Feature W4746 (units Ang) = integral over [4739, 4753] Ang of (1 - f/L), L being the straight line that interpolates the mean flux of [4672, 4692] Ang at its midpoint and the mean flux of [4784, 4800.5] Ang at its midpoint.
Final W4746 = -1.8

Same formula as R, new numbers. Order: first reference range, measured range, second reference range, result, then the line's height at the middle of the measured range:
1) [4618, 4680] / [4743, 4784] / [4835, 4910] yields -4.6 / 1.22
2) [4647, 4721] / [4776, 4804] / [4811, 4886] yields -1.6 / 1.2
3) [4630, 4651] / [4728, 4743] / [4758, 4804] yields 0.3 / 1.26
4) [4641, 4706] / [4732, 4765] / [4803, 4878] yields -3.6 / 1.2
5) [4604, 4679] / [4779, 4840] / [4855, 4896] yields -4.5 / 1.17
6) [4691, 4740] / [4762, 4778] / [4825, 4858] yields -1.8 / 1.23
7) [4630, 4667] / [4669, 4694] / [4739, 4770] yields 1.6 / 1.25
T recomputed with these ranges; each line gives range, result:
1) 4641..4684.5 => 1.19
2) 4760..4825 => 1.28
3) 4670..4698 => 1.18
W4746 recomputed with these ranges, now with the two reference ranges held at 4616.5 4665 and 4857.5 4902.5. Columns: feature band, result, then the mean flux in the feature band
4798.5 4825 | -1.3 Ang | 1.24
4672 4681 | 0.1 Ang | 1.22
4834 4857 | -1.3 Ang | 1.24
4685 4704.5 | 0.8 Ang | 1.17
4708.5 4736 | -0.1 Ang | 1.22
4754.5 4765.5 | -1.2 Ang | 1.34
